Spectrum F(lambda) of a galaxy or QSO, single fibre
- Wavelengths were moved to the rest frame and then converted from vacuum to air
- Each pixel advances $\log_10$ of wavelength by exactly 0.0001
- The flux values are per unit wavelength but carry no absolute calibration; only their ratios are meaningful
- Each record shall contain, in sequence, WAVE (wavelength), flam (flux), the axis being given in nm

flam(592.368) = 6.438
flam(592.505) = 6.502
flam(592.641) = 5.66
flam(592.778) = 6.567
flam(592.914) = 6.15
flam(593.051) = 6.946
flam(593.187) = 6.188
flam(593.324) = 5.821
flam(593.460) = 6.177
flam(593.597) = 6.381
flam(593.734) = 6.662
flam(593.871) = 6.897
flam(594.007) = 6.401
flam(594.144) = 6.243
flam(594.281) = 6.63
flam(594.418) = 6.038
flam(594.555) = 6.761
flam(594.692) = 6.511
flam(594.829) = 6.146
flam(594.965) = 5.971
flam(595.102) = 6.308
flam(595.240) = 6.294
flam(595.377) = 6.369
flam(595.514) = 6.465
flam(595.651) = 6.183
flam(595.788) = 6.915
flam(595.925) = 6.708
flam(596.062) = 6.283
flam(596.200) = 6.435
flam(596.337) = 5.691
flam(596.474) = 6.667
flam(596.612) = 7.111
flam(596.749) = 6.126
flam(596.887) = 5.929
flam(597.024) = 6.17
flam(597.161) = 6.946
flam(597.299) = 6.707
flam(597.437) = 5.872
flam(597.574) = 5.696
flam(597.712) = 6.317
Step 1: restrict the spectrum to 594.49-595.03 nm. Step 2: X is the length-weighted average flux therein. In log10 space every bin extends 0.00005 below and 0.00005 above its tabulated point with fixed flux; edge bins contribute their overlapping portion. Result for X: 6.36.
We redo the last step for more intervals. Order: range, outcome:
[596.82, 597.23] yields 6.36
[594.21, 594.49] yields 6.33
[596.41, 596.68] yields 6.88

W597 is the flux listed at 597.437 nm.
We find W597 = 5.872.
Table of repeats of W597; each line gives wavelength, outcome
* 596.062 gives 6.283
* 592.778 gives 6.567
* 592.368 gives 6.438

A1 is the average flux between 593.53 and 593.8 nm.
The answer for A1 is 6.51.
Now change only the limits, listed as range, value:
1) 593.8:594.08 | 6.65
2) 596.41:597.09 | 6.4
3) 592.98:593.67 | 6.3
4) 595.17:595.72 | 6.32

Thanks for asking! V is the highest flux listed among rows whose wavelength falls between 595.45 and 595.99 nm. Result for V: 6.915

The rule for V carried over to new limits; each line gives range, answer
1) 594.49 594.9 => 6.761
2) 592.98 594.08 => 6.946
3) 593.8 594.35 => 6.897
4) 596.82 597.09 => 6.17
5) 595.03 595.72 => 6.465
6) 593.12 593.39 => 6.188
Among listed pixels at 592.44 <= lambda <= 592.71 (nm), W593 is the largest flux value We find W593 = 6.502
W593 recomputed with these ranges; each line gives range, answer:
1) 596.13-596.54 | 6.667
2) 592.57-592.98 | 6.567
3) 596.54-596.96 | 7.111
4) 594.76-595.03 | 6.146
